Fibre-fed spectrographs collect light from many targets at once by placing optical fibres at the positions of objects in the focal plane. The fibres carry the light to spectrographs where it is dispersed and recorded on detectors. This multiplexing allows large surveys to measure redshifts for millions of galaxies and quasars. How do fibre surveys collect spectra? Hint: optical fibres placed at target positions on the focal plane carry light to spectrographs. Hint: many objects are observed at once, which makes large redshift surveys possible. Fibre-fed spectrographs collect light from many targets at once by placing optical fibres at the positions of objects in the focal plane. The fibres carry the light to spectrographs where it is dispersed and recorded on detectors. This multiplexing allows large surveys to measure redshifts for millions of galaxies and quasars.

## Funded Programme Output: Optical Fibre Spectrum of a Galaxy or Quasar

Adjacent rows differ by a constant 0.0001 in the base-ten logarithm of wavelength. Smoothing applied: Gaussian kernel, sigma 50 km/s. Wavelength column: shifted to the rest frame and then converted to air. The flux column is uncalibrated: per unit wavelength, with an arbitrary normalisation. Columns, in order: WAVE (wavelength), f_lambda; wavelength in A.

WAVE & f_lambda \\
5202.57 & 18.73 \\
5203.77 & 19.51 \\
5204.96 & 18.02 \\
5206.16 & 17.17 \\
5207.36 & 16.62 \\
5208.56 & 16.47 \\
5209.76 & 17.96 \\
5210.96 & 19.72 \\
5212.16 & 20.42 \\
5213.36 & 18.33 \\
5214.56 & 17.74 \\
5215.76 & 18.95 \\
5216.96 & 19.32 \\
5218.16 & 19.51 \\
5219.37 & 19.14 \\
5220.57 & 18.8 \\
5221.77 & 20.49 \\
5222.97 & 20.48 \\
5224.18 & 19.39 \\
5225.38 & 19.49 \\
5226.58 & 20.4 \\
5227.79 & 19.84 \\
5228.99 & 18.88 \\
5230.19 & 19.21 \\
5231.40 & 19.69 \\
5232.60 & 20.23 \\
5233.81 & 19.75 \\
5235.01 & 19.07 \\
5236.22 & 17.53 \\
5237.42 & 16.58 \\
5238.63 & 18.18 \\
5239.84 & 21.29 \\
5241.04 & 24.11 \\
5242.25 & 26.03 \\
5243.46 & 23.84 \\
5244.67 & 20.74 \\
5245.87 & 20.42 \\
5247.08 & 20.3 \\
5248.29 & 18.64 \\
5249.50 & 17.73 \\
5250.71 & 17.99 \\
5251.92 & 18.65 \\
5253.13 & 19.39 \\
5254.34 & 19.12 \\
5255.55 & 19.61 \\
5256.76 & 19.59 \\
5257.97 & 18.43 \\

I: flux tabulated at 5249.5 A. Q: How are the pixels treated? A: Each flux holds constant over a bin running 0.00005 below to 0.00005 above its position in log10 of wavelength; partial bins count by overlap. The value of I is 17.73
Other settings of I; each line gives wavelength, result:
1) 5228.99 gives 18.88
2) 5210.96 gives 19.72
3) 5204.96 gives 18.02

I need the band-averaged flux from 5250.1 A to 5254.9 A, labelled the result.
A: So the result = 18.8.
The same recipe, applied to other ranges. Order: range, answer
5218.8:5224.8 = 19.7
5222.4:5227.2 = 19.9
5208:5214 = 18.6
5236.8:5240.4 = 18.6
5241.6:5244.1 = 24.8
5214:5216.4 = 18.4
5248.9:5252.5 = 18.1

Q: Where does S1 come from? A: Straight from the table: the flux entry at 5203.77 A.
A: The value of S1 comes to 19.51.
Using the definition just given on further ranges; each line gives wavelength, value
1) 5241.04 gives 24.11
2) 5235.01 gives 19.07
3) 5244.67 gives 20.74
